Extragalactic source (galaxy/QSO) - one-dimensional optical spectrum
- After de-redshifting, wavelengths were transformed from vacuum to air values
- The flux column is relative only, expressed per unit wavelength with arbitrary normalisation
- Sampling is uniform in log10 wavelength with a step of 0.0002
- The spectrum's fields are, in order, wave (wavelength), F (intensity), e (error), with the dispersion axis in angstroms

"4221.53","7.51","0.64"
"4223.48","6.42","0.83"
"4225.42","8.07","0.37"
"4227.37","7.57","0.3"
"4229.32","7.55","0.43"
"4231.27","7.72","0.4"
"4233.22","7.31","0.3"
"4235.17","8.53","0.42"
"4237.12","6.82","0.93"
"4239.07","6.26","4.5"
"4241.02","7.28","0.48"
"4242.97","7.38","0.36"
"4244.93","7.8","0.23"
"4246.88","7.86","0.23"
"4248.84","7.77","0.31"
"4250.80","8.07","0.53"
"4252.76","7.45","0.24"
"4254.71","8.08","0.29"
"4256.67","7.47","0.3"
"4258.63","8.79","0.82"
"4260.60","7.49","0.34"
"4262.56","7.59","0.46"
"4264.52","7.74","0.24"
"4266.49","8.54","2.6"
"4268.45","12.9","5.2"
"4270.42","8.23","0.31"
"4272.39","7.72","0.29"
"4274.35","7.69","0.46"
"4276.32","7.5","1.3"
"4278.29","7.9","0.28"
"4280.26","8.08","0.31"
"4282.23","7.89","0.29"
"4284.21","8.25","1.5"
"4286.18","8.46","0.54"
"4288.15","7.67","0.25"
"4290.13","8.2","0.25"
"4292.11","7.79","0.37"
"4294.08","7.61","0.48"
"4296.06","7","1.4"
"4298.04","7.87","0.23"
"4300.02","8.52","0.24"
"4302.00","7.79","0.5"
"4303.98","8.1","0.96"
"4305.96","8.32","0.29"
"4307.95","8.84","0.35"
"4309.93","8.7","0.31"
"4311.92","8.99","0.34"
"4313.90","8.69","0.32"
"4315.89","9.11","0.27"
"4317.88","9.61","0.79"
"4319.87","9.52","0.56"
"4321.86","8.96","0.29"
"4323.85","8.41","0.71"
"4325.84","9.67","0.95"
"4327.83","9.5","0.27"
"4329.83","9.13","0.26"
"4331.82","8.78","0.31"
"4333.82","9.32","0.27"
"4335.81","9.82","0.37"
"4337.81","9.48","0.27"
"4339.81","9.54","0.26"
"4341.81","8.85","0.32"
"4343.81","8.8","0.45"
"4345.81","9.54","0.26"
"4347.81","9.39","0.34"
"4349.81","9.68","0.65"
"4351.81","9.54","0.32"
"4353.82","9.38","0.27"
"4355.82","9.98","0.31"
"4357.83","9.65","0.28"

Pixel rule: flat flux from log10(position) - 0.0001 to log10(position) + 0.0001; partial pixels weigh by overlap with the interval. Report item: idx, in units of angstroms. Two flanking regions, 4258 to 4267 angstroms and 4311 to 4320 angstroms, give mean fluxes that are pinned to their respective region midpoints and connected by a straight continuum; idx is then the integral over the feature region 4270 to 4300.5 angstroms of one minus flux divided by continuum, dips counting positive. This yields 2.1 angstroms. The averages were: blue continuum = 7.97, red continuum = 9.15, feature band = 7.88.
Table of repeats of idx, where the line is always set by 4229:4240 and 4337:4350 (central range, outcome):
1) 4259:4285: -0.8 angstroms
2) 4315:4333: -0.5 angstroms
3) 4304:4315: 0.0 angstroms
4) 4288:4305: 1.2 angstroms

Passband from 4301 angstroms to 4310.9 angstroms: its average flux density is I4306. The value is 8.35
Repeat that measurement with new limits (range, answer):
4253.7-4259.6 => 8.12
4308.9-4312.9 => 8.84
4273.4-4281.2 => 7.79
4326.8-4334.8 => 9.18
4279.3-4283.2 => 7.99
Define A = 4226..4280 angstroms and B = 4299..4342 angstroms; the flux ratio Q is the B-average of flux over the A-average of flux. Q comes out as 1.14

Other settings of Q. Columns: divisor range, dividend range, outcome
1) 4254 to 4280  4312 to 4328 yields 1.11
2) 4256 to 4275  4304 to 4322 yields 1.06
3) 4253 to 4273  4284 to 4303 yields 0.94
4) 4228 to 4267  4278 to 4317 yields 1.07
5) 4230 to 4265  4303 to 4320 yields 1.16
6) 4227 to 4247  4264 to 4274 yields 1.21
